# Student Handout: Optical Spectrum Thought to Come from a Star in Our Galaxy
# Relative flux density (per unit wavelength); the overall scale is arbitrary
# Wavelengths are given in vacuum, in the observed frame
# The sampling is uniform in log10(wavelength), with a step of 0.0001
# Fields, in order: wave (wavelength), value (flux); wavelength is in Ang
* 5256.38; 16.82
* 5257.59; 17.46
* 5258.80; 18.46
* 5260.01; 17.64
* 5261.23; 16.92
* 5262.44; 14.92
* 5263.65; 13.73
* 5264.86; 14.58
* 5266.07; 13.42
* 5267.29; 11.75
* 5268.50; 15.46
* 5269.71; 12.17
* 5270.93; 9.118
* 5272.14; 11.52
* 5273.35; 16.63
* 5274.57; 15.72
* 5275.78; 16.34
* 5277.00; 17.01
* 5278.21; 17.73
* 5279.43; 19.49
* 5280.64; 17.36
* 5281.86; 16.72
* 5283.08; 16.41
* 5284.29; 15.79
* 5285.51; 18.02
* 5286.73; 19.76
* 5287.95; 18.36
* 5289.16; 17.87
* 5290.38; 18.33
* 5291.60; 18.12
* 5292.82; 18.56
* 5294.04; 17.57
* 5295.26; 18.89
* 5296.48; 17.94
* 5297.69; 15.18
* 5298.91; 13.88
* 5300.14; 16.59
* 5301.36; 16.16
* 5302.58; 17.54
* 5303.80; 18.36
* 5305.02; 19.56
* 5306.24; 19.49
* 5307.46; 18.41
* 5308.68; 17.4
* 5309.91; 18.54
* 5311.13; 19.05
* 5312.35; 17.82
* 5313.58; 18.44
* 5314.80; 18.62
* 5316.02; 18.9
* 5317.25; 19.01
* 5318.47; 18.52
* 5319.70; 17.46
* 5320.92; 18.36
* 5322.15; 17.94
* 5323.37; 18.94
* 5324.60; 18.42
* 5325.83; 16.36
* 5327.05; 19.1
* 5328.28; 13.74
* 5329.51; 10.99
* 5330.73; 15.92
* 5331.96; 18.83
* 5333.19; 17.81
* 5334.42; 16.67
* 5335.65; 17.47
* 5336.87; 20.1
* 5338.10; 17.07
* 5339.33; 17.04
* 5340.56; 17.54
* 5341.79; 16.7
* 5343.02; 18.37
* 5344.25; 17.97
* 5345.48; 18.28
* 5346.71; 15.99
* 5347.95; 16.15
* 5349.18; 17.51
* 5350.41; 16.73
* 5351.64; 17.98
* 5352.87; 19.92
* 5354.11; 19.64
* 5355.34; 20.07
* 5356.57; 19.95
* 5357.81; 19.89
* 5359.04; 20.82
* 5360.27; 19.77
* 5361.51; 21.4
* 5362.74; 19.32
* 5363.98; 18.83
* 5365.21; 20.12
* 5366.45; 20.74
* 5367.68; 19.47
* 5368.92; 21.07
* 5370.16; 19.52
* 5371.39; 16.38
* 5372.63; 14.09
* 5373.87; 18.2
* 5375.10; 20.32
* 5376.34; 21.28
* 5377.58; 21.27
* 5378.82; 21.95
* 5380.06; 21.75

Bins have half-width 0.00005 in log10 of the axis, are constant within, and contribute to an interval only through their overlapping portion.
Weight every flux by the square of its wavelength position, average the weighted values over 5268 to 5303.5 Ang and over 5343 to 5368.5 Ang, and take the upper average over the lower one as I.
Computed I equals 1.18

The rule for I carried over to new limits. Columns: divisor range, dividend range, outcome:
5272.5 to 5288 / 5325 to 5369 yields 1.08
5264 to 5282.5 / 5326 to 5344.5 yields 1.16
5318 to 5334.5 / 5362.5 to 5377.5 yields 1.14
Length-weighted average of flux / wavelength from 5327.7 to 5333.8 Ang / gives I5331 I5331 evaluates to 15.5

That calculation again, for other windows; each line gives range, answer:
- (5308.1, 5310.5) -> 17.9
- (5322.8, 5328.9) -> 17.3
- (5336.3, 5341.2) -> 17.9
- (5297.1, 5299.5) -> 14.5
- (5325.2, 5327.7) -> 17.7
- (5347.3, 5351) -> 16.8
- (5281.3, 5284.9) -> 16.3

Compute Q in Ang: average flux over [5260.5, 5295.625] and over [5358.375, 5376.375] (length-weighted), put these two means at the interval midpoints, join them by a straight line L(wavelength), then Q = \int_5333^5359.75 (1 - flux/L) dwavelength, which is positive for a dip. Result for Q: 0.6 Ang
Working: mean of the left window 16.1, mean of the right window 19.4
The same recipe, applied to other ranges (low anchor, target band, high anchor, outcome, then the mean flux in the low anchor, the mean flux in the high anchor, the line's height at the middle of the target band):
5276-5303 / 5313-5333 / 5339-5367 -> 0.7 Ang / 17.4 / 18.7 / 18.1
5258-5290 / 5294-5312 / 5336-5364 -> -0.8 Ang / 15.9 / 18.6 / 16.9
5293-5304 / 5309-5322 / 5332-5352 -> -1.0 Ang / 16.9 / 17.5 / 17.1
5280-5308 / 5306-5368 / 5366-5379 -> 1.2 Ang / 17.6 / 19.4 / 18.6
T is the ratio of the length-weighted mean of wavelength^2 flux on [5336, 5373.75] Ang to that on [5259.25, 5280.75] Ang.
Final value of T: 1.3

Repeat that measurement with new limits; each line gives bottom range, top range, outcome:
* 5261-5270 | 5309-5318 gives 1.34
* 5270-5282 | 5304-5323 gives 1.20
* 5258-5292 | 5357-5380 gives 1.27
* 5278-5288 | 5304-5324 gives 1.06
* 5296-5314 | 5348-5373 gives 1.11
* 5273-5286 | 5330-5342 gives 1.05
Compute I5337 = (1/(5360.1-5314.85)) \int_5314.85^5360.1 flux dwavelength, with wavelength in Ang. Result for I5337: 17.9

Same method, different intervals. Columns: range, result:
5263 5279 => 14.3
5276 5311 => 17.7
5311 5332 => 17.5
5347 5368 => 19.3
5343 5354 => 17.7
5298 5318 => 17.9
